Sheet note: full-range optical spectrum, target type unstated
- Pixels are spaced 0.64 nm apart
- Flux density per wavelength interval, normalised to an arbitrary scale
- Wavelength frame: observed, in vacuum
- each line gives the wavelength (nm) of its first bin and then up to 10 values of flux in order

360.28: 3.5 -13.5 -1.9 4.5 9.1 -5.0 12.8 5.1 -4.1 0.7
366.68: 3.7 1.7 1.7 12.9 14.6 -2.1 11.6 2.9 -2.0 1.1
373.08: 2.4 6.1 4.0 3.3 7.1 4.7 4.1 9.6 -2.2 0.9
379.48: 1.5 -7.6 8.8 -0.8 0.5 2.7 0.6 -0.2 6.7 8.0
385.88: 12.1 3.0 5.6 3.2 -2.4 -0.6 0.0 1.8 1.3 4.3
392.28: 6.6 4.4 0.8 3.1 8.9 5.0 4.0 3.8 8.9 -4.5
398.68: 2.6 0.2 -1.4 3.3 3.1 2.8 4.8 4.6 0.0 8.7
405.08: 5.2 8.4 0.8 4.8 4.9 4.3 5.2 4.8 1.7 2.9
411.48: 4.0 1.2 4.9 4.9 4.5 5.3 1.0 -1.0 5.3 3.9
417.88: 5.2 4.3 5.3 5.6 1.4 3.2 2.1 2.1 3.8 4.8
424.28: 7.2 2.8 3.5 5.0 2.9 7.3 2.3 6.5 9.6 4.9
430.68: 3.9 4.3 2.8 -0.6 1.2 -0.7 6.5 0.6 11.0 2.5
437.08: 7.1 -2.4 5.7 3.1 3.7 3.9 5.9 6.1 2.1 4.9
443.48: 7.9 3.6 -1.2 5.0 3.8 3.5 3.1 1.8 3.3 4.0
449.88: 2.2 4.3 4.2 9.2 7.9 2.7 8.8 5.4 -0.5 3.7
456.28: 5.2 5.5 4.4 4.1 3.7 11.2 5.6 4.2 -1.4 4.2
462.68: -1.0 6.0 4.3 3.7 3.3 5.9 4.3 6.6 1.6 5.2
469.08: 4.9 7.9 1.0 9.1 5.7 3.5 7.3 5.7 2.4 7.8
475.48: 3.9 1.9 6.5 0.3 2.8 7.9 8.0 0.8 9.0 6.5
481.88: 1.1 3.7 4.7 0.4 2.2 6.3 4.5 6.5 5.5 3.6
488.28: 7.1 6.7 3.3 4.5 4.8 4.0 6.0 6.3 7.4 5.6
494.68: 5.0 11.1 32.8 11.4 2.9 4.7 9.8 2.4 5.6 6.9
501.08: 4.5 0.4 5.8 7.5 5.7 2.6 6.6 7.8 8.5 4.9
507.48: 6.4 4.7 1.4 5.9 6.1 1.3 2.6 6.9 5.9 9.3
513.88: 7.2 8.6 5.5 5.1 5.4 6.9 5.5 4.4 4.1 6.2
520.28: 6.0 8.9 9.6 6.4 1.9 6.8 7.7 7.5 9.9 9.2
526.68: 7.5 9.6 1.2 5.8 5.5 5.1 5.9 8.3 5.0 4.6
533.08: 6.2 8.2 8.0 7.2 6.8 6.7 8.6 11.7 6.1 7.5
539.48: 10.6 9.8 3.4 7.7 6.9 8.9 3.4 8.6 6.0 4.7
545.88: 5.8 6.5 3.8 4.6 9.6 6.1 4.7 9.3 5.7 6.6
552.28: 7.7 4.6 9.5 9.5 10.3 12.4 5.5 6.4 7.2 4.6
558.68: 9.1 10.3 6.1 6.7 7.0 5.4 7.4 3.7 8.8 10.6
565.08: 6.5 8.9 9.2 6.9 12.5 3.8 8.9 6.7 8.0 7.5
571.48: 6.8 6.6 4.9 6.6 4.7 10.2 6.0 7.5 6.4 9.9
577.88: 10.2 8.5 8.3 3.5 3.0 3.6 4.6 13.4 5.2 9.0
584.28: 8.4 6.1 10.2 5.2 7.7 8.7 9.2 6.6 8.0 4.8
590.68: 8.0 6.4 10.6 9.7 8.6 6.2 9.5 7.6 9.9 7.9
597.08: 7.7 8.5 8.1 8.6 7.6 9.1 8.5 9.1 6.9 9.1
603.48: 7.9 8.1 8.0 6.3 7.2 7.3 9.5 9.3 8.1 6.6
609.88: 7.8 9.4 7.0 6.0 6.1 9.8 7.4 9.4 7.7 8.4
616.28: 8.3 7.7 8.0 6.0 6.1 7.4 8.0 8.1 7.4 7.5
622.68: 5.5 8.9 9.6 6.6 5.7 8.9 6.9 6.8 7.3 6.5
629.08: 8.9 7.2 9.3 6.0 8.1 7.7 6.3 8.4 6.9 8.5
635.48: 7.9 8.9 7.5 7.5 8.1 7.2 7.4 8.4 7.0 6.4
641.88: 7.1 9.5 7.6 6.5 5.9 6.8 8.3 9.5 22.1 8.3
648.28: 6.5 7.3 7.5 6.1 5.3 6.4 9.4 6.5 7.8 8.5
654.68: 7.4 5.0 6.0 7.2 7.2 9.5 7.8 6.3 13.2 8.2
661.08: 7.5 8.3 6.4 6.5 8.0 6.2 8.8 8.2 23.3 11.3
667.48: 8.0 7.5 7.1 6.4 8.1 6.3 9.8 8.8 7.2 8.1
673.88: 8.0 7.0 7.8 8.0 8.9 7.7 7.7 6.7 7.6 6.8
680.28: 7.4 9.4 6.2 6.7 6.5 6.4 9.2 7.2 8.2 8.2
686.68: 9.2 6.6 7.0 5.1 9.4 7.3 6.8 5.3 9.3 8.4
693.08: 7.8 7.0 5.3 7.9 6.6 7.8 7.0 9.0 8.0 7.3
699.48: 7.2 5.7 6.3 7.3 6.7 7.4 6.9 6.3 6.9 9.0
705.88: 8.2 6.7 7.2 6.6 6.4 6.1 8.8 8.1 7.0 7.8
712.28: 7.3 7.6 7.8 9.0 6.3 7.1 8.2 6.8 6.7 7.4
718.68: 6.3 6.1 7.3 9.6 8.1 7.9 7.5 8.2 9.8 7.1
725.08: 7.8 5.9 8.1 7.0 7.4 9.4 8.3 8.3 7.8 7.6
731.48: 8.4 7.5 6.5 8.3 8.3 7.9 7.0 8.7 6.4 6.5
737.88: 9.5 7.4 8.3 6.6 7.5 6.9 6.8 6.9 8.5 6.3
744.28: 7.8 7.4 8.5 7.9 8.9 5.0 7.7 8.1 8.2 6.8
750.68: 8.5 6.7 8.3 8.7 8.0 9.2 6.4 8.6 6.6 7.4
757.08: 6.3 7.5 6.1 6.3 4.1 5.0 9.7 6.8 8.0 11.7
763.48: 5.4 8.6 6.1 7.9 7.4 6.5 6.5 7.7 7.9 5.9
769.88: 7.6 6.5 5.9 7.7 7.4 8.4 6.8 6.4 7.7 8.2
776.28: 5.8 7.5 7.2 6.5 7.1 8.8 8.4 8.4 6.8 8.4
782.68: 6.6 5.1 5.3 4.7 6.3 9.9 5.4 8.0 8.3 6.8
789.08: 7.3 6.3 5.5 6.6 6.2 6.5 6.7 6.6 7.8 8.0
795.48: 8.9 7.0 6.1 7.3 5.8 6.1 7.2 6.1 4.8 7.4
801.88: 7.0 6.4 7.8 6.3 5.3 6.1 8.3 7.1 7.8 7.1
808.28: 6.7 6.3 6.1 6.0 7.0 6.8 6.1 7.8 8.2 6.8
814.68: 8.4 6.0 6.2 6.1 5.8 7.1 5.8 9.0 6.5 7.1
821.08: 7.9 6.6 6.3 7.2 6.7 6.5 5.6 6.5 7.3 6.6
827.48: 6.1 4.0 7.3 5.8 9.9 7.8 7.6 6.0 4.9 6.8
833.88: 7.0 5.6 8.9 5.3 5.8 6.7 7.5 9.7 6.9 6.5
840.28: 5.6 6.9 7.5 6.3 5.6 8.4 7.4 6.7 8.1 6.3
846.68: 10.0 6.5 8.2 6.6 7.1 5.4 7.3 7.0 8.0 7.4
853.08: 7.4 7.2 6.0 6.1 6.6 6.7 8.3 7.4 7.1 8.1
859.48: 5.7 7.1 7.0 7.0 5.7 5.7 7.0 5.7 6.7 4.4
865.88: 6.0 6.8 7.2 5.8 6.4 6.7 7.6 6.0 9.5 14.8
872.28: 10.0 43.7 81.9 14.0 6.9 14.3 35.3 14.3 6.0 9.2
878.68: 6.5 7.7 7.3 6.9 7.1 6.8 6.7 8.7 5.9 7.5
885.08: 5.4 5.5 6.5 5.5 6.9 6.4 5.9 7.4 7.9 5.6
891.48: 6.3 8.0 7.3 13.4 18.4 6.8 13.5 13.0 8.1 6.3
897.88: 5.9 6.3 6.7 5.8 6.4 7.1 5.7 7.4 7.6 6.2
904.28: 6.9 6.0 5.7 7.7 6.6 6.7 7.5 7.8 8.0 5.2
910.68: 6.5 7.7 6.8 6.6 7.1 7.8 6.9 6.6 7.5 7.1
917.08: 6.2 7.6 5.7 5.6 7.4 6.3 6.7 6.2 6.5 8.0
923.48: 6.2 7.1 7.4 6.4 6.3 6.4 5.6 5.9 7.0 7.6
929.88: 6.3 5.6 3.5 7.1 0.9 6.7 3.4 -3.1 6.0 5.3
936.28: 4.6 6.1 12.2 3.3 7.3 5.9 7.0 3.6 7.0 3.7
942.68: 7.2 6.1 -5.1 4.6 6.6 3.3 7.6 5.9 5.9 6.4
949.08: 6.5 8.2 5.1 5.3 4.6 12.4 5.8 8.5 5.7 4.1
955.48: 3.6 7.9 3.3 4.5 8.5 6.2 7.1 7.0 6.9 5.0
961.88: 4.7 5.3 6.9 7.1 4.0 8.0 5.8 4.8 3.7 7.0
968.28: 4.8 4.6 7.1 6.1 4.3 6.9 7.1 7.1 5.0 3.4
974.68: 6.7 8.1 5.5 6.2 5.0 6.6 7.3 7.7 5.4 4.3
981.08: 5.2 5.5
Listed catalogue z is 0.33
